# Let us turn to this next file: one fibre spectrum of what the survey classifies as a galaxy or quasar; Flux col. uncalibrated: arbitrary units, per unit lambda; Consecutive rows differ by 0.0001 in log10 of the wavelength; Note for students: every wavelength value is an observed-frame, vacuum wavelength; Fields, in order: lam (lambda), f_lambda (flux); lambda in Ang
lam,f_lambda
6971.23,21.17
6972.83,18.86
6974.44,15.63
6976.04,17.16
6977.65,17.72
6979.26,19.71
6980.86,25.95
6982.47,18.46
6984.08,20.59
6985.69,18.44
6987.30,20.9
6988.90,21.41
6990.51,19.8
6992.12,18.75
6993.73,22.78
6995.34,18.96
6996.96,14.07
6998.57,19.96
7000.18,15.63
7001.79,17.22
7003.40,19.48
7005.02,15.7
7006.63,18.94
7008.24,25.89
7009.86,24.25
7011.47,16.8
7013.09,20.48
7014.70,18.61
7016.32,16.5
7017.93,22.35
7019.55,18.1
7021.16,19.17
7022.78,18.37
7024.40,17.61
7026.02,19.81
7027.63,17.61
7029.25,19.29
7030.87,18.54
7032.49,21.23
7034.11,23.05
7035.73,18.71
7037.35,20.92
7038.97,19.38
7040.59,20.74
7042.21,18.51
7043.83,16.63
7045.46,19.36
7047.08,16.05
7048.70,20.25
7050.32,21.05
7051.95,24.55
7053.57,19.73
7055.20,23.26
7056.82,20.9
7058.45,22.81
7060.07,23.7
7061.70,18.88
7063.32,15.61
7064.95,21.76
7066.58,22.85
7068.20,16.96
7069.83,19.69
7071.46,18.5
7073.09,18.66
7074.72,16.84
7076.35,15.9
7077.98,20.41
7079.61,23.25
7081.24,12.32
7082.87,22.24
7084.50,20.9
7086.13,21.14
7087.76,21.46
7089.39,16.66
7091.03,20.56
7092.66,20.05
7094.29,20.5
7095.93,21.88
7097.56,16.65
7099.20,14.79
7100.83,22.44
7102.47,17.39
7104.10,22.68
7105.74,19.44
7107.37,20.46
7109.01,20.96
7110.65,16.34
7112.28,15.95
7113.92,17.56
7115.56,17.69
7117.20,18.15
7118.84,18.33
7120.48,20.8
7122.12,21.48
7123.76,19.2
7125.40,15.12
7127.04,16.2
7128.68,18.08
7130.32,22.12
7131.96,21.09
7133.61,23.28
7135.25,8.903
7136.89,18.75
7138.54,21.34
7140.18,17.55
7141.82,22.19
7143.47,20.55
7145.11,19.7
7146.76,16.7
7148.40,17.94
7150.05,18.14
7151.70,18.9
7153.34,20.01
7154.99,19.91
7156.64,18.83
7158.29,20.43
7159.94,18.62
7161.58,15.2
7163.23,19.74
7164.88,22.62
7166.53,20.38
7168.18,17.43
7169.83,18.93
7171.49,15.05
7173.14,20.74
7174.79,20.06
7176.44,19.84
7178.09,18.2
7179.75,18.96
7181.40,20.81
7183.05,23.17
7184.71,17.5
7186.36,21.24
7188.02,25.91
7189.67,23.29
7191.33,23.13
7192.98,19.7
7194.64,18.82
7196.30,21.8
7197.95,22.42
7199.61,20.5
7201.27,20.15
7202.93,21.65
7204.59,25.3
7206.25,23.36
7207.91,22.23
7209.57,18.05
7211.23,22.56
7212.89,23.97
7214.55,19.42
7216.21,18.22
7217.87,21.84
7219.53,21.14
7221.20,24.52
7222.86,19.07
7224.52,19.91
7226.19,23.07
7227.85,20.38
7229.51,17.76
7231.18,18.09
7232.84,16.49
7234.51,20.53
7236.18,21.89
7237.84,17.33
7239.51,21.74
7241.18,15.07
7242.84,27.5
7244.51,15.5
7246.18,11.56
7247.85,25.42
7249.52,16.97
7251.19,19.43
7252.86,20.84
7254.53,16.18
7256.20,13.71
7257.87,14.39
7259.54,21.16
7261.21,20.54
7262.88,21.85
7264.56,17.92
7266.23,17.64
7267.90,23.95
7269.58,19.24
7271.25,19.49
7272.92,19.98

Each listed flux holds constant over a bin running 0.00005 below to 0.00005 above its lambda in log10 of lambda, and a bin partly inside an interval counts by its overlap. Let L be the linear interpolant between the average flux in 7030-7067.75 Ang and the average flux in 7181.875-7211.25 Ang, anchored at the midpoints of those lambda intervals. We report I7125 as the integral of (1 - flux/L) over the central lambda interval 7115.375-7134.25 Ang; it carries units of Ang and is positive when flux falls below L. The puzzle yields 1.5 Ang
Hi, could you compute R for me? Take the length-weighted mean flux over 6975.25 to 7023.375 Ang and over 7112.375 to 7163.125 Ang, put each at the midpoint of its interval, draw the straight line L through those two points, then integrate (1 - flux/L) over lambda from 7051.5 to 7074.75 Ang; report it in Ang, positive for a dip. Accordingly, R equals -1.5 Ang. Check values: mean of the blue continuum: 19.4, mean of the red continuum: 18.7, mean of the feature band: 20.4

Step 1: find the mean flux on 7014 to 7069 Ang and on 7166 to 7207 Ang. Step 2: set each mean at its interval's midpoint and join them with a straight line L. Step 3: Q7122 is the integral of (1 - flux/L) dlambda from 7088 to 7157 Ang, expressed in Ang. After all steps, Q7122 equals 4.6 Ang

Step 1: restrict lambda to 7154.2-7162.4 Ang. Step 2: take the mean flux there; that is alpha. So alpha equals 18.6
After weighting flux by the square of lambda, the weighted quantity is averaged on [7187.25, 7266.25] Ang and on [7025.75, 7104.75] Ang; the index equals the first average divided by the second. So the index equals 1.07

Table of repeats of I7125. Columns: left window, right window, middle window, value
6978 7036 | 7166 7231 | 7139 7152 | 0.88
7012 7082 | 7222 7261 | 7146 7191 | -1.17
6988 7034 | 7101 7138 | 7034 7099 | -2.63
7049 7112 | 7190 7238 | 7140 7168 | 1.57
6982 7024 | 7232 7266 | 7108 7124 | 0.34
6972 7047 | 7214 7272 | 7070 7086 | 0.33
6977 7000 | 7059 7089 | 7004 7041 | -0.02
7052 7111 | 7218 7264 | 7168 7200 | -1.52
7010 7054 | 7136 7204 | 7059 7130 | 2.01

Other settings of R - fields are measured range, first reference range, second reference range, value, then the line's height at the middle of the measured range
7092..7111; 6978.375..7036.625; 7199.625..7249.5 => 0.36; 19.9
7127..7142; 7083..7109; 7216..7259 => 0.58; 19.7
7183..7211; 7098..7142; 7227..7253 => -3.91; 19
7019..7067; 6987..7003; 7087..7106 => -1.82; 19.2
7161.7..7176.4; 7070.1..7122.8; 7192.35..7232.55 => 0.78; 20.3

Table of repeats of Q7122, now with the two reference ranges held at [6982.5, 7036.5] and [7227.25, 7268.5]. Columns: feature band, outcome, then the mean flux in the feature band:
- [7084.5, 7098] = -0.6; 20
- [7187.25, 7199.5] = -1.9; 22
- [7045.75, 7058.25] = -1.0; 20.9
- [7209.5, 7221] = -1.3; 21.1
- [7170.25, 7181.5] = 0.0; 19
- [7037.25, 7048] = 0.3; 18.7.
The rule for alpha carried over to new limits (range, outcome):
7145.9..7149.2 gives 17.3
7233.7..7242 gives 19.3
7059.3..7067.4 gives 20.5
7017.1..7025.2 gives 19.1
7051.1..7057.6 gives 22.1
